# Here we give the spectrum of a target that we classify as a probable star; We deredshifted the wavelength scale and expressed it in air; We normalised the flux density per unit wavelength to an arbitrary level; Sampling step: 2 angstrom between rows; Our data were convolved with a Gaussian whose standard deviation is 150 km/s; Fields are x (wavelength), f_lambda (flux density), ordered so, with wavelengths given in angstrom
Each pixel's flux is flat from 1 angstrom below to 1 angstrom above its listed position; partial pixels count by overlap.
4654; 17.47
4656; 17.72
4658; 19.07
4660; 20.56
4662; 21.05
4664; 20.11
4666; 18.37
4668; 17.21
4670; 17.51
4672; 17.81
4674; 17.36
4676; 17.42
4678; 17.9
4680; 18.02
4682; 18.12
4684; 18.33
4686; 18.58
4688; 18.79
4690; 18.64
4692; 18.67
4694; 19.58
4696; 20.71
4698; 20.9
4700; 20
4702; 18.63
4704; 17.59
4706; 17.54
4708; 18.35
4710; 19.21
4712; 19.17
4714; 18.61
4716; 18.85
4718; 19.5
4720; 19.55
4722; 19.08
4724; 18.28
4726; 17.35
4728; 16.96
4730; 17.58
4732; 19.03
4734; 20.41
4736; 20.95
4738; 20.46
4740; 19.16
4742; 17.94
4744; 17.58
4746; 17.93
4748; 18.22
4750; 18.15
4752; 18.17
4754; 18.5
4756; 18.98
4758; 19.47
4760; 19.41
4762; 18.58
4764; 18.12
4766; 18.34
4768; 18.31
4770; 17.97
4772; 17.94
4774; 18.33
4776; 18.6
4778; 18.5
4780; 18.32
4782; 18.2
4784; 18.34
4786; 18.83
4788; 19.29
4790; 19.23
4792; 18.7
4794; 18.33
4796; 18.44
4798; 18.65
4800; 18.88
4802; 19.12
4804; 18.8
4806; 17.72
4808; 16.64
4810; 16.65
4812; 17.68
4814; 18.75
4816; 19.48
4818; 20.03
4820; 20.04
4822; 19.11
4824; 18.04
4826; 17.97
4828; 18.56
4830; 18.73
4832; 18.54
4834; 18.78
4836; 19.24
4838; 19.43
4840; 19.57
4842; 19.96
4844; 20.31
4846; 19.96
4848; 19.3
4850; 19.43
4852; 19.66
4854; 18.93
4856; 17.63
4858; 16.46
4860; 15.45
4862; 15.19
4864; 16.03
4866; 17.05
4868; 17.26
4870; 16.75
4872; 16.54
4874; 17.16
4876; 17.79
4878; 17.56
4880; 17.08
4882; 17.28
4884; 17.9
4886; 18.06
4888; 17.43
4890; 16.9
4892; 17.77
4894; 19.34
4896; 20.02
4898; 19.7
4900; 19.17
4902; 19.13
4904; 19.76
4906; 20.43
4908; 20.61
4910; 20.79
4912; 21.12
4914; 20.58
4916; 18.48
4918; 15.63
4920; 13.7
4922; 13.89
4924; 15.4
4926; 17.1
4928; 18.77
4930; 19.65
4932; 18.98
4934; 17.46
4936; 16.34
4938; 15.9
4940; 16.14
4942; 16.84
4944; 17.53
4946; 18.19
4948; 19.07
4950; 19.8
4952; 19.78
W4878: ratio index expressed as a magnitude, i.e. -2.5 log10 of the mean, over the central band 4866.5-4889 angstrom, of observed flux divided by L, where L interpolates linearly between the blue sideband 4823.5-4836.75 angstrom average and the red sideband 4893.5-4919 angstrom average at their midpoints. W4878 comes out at 0.11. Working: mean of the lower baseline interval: 18.6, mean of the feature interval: 17.3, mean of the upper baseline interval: 19.6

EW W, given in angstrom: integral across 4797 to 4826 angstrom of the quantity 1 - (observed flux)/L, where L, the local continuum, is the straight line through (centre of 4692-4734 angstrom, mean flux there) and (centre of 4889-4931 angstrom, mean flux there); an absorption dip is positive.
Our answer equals 0.2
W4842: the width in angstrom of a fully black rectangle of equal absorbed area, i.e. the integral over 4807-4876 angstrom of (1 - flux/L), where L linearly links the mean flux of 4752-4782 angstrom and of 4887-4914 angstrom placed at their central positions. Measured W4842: 2.8 angstrom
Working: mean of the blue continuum 18.5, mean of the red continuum 19.4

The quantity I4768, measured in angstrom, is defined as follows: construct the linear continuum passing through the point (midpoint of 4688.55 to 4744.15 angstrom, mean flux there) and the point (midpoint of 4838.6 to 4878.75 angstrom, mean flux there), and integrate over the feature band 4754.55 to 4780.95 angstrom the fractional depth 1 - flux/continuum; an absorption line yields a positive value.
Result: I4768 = 0.08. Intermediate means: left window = 19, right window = 17.9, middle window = 18.5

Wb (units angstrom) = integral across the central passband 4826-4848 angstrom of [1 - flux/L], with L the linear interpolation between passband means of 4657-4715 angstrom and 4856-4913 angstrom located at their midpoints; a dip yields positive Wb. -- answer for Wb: -1.24 angstrom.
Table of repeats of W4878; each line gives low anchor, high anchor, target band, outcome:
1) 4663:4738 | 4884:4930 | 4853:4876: 0.10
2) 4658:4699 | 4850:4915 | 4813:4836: -0.03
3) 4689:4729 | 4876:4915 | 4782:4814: 0.03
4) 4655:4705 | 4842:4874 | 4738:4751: 0.00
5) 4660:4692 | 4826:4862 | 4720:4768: -0.01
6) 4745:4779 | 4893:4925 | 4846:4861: 0.02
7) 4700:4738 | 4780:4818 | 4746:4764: 0.00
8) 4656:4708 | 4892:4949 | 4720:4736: 0.00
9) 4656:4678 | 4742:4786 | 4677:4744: -0.02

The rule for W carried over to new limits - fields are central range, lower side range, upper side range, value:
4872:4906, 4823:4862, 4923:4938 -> -0.4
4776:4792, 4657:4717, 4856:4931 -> -0.3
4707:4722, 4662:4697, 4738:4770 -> -0.4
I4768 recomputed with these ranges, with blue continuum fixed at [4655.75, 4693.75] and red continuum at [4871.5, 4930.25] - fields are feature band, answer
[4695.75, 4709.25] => -0.4 angstrom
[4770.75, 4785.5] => 0.0 angstrom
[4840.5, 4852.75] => -1.0 angstrom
